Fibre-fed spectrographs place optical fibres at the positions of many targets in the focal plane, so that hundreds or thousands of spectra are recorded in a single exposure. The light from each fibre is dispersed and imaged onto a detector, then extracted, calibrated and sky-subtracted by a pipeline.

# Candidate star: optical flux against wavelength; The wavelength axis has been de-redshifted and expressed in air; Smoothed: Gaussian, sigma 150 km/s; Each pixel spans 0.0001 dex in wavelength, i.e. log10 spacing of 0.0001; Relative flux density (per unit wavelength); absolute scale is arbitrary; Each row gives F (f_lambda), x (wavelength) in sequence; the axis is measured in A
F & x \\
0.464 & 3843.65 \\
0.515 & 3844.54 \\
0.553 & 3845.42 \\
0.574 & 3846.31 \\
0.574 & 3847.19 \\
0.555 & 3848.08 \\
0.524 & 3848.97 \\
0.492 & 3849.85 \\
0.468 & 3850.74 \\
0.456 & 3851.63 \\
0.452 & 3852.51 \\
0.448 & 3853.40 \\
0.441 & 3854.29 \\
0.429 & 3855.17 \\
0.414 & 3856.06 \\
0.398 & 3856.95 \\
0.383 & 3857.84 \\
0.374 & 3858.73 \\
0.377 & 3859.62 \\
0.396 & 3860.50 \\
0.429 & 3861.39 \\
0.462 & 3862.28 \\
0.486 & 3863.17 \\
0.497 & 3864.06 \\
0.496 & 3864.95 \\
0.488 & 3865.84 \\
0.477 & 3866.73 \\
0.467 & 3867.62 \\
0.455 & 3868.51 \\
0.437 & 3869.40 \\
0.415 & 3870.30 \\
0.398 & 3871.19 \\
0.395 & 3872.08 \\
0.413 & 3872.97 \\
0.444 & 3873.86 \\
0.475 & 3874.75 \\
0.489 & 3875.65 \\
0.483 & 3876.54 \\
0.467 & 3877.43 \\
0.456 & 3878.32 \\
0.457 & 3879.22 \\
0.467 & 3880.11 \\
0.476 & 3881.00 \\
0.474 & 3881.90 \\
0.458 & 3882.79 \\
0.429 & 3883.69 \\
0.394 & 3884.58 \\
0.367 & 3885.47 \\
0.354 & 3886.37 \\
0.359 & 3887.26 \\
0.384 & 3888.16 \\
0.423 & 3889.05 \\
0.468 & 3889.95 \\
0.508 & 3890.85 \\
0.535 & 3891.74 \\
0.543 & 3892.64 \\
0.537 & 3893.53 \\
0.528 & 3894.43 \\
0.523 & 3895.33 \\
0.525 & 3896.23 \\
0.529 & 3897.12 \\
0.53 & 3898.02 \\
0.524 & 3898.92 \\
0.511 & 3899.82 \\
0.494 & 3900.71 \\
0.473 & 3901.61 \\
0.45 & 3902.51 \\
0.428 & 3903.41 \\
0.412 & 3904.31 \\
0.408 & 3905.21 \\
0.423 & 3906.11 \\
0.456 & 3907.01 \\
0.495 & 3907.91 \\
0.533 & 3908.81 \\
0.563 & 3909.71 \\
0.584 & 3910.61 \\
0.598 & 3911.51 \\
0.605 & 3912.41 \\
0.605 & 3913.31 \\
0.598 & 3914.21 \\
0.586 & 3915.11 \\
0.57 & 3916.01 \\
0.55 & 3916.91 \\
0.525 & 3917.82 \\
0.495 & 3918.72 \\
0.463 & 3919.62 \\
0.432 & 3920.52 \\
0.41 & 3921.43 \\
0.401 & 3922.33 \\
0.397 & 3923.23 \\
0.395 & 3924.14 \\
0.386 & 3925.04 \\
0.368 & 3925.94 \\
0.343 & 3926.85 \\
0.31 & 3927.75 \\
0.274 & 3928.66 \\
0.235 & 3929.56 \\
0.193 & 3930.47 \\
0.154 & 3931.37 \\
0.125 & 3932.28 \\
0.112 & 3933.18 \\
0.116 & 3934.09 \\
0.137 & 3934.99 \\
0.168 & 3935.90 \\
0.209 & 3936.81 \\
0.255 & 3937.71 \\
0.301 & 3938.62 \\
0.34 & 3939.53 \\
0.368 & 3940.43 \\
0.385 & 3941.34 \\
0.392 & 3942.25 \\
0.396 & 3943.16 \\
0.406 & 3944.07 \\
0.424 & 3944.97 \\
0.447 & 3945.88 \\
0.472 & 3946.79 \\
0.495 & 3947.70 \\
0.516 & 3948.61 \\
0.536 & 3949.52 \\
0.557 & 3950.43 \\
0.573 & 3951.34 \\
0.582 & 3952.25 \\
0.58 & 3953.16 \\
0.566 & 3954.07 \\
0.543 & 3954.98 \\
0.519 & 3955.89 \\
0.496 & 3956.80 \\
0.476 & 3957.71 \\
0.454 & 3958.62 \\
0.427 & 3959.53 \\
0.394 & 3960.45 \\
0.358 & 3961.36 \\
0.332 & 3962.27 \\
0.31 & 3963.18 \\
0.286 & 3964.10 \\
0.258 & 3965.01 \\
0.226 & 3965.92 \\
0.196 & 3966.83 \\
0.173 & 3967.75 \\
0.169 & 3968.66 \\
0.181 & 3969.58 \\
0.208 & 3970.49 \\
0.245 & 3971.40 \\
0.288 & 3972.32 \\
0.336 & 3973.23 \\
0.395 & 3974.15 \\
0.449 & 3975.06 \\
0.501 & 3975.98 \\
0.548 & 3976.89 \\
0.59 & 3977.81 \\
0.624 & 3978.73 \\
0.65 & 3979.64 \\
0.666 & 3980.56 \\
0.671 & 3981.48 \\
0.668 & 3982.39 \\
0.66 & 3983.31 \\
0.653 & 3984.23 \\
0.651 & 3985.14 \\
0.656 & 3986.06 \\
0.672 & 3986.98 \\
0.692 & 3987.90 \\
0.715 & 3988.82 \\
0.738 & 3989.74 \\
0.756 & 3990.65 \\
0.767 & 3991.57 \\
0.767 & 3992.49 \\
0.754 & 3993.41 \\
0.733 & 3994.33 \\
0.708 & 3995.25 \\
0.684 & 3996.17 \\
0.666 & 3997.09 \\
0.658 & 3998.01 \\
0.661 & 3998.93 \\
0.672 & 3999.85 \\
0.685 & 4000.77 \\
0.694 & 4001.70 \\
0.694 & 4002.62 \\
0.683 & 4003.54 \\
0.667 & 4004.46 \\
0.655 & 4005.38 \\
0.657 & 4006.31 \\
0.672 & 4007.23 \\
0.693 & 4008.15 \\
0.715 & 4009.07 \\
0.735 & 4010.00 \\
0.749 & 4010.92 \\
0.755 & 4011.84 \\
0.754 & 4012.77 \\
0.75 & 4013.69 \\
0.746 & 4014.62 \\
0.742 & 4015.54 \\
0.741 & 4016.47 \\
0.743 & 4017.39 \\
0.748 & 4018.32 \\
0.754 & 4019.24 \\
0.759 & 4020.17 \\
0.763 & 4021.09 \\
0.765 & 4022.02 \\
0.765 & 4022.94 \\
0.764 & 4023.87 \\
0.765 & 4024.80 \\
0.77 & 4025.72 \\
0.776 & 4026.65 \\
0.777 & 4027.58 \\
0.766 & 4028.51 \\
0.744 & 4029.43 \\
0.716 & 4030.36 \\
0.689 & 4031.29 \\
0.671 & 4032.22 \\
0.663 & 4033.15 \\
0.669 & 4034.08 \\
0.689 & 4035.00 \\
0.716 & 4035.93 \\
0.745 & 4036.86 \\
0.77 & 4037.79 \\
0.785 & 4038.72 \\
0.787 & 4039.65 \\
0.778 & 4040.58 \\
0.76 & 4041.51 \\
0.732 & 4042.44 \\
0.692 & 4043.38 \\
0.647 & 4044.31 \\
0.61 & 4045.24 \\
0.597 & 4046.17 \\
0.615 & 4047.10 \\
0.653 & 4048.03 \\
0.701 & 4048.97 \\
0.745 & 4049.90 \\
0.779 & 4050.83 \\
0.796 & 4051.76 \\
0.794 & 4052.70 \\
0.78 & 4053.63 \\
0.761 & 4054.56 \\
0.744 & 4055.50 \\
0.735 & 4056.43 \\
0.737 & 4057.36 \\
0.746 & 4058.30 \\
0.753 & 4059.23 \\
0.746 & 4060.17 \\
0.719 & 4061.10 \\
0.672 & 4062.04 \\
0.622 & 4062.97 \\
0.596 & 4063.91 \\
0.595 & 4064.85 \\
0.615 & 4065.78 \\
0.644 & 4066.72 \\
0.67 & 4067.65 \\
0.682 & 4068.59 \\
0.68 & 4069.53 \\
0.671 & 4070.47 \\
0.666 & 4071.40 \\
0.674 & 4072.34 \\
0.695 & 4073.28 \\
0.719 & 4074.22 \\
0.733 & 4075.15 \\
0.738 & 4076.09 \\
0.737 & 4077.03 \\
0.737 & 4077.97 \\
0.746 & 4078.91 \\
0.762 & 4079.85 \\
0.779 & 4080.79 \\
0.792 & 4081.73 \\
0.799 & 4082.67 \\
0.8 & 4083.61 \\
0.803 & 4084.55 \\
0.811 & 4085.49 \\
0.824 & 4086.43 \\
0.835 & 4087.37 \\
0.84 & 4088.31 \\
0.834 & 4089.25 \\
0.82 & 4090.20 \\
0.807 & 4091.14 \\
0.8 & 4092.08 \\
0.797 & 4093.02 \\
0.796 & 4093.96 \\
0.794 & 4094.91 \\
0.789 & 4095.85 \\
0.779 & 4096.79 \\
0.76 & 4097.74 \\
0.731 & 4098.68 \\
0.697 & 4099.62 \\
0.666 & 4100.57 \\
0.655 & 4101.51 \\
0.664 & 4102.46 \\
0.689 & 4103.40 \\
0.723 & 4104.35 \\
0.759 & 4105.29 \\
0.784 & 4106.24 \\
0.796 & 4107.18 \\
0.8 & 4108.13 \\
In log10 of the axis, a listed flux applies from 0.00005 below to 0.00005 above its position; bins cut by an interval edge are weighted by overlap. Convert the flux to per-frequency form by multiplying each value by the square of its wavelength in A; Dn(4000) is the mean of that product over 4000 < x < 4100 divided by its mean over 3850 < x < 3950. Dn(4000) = 1.8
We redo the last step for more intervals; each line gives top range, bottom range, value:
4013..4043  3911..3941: 2.15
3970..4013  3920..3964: 1.73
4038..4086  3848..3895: 1.76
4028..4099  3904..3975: 2.00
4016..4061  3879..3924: 1.62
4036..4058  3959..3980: 2.14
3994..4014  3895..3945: 1.78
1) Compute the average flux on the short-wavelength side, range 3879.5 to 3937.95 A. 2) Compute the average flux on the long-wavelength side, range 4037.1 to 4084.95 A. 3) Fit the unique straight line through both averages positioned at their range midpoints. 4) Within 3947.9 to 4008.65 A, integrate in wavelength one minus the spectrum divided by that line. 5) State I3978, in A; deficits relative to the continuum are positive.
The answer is 2.0 A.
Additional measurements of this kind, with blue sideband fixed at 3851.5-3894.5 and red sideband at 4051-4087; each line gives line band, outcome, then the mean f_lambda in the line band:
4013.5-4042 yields -3.30 A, 0.744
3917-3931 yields 3.76 A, 0.378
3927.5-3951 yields 9.60 A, 0.322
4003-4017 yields -1.58 A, 0.715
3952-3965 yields 2.84 A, 0.443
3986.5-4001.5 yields -2.16 A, 0.707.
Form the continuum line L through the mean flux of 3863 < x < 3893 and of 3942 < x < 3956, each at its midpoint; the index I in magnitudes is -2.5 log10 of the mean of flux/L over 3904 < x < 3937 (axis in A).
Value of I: 0.20 mag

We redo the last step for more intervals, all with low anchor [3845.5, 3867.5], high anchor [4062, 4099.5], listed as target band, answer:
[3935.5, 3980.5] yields 0.41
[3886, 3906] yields 0.08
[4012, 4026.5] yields -0.14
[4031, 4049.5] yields -0.01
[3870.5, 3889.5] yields 0.14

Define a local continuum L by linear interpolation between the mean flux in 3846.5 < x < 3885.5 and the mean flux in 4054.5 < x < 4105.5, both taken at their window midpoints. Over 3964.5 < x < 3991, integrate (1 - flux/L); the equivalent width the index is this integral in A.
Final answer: 5.01 A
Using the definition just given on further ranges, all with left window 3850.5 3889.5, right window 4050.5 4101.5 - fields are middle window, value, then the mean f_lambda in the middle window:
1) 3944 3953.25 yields 0.7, 0.51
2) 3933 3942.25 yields 4.9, 0.25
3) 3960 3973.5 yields 7.4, 0.263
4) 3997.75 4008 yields -0.6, 0.673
